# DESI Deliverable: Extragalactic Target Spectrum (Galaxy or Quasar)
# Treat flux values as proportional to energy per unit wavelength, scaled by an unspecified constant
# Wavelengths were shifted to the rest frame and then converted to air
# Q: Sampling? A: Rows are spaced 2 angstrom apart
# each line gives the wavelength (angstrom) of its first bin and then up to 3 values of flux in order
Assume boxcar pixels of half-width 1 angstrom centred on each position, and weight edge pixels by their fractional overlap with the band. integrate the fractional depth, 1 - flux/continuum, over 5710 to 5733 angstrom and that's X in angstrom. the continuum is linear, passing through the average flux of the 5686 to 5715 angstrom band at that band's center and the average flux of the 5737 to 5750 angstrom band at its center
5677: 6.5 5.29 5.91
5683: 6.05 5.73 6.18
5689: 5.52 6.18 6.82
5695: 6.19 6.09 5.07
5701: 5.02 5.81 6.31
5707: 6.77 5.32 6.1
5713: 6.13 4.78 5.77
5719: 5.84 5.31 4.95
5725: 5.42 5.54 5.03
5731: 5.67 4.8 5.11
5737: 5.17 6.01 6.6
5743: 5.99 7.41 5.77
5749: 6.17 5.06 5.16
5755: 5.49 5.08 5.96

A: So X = 2.3 angstrom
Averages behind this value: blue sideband 5.92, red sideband 6.24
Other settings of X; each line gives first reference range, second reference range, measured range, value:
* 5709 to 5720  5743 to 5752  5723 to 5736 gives 1.40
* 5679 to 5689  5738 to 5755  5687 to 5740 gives 2.36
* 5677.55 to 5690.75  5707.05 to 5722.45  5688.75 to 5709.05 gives -0.76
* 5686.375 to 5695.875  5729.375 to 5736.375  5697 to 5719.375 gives 0.12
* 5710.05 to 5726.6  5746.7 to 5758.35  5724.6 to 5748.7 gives -1.06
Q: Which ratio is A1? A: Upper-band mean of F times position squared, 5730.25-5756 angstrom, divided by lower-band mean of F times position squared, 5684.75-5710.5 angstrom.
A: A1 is 0.98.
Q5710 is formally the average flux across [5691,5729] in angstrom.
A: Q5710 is 5.73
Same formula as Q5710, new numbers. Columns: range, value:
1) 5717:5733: 5.38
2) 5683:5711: 5.93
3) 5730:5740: 5.35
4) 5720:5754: 5.6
